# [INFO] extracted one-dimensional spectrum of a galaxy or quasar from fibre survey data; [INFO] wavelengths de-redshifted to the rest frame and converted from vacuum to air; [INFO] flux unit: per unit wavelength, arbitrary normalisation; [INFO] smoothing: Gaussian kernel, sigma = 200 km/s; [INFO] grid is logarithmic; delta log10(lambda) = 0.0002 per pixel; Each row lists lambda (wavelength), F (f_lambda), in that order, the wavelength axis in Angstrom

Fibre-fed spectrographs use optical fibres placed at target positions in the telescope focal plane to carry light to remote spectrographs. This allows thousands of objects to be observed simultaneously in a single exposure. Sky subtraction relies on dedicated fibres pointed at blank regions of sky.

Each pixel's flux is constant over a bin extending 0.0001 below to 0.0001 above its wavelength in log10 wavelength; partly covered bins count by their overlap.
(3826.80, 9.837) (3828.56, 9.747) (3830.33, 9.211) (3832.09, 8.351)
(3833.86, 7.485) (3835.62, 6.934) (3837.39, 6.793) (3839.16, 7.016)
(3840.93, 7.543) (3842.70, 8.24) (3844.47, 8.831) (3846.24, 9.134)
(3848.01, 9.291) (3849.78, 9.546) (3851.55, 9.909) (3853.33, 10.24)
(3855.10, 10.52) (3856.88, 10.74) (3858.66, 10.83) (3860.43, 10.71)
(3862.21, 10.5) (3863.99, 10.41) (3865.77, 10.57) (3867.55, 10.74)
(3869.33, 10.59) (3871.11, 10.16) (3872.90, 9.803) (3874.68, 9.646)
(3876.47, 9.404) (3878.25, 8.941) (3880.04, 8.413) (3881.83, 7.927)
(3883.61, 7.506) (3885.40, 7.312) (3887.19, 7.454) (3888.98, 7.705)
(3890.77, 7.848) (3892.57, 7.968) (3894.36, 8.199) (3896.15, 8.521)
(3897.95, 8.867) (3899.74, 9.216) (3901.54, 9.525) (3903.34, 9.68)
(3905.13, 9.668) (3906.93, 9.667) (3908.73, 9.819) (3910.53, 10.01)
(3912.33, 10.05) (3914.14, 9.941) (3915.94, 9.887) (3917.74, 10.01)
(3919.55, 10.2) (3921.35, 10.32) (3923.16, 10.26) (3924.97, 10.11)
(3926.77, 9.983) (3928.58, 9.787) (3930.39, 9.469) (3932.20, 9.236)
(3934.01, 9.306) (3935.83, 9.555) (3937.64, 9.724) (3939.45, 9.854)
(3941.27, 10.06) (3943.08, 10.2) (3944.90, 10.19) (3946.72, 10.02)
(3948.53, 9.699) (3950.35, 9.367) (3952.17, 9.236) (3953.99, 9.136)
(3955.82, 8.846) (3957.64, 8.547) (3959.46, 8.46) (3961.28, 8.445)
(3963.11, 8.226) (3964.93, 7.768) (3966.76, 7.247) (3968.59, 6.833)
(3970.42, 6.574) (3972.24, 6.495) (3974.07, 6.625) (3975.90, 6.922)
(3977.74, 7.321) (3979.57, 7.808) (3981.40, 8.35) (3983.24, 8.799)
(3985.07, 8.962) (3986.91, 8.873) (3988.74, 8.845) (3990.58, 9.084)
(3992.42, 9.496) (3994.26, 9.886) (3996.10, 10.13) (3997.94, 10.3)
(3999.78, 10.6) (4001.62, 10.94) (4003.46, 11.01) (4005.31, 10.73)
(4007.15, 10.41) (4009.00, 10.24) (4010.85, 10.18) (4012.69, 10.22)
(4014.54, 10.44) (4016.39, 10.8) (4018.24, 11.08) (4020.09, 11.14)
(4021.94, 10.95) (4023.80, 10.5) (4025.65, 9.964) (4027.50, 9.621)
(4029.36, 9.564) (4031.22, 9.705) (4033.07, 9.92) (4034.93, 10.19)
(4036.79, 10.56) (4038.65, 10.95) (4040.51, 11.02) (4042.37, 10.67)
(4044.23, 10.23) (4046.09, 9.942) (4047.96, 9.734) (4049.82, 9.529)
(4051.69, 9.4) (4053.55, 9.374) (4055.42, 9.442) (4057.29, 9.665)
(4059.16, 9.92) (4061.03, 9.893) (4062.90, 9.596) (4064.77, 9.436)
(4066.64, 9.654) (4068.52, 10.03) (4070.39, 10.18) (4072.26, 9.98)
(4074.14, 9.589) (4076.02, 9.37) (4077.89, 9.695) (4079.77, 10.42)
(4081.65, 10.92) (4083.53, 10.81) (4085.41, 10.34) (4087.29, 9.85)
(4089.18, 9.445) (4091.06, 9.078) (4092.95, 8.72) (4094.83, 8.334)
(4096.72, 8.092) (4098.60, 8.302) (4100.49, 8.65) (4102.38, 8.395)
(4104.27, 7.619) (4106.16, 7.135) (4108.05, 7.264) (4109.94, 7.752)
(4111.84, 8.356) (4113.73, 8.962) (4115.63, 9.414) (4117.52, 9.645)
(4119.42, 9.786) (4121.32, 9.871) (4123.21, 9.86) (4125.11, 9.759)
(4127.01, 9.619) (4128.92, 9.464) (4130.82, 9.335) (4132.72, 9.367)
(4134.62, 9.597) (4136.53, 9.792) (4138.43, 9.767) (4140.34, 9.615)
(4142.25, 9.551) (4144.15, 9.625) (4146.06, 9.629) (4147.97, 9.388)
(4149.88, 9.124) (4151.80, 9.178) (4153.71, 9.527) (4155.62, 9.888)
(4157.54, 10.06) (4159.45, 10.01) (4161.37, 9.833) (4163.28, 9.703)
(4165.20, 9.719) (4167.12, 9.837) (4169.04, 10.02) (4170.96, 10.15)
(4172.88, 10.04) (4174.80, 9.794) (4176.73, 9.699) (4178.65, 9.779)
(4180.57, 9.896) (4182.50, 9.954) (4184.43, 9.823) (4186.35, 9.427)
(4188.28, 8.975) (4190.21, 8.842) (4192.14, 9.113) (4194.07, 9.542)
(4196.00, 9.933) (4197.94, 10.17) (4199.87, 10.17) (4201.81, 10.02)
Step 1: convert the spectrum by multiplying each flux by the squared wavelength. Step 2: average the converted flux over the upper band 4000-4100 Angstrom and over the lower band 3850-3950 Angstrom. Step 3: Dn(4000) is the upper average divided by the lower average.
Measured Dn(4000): 1.1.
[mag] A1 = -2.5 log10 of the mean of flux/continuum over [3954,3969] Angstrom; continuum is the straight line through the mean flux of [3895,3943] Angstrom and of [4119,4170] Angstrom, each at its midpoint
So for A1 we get 0.19 mag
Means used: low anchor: 9.72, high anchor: 9.66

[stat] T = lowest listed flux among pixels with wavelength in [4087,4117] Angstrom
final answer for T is 7.135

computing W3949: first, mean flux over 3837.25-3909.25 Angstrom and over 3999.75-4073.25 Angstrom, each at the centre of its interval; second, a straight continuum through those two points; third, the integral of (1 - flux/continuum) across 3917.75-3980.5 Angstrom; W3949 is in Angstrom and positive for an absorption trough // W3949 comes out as 4.8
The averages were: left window 9.18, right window 10.2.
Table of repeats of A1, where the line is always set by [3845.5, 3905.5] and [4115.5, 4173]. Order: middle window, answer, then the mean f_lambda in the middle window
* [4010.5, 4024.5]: -0.126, 10.7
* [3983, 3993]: 0.055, 9.01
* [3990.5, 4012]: -0.088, 10.3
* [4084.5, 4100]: 0.071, 9.01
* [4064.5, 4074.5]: -0.029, 9.85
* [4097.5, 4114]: 0.200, 8.01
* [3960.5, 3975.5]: 0.288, 7.25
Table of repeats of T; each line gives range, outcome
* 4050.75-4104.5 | 7.619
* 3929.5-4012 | 6.495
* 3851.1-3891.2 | 7.312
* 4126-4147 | 9.335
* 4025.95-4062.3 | 9.374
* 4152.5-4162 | 9.527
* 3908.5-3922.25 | 9.819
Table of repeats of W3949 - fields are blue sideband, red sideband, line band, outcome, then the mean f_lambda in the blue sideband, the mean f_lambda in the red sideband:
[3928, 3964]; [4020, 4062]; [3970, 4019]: 2.04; 9.36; 10.1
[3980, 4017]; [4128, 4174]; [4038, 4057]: -0.36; 9.88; 9.68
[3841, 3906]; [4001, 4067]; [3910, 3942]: -1.02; 9.27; 10.2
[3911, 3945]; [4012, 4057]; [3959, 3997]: 7.16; 9.9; 10.2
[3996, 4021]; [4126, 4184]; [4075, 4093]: 0.39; 10.6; 9.7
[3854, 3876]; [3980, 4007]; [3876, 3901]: 4.98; 10.4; 9.7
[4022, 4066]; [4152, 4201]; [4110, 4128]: 0.83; 9.97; 9.75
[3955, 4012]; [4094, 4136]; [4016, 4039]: -3.97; 8.82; 8.86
